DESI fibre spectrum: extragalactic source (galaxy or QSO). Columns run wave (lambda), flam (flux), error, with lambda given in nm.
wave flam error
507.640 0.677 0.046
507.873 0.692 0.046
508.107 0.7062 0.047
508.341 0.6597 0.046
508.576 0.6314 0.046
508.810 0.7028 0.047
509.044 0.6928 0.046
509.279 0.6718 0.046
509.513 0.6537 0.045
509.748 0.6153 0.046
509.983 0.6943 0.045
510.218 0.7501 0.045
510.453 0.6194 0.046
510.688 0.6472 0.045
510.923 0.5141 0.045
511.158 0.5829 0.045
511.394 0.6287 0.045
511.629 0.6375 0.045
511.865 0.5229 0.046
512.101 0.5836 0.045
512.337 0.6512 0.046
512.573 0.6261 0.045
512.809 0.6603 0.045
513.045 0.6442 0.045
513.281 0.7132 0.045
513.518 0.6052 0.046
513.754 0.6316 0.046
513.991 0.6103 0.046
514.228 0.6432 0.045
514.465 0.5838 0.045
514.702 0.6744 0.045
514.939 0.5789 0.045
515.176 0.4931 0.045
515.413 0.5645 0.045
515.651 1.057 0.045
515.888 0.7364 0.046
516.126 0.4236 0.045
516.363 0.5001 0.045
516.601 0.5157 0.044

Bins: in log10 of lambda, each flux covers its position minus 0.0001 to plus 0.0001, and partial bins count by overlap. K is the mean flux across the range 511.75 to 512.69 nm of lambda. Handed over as 0.596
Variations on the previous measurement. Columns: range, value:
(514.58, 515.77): 0.674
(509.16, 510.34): 0.677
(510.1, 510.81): 0.671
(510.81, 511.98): 0.578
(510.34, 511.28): 0.591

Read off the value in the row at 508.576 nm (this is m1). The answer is 0.6314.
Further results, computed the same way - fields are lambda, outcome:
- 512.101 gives 0.5836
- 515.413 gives 0.5645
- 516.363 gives 0.5001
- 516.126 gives 0.4236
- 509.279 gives 0.6718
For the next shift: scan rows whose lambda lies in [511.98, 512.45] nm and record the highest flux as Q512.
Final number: 0.6512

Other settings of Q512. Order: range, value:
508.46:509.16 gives 0.7028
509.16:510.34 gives 0.7501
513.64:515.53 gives 0.6744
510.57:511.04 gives 0.6472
